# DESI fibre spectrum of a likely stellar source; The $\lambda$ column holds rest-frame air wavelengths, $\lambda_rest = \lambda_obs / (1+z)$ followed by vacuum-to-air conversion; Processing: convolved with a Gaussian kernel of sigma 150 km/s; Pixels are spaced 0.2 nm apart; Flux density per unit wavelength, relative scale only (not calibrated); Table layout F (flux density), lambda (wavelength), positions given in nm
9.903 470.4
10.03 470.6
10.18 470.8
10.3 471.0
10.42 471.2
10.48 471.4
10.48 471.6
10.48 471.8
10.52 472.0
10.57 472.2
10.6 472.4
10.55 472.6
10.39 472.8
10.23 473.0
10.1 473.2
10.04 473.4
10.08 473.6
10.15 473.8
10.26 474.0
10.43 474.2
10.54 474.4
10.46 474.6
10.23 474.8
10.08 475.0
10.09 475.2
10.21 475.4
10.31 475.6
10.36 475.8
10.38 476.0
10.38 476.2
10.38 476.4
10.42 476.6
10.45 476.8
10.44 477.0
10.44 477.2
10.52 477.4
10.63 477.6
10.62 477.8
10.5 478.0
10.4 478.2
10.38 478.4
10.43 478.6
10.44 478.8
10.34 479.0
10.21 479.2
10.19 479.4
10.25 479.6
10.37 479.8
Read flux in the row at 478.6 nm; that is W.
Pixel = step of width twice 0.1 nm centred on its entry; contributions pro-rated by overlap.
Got 10.43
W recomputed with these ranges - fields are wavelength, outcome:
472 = 10.52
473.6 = 10.08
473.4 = 10.04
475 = 10.08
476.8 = 10.45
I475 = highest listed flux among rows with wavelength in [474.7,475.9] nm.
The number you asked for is 10.36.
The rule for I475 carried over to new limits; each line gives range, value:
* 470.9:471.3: 10.42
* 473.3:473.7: 10.08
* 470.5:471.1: 10.3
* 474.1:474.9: 10.54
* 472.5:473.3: 10.55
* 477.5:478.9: 10.63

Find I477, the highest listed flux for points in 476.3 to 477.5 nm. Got 10.52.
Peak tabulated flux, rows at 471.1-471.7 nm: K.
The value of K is 10.48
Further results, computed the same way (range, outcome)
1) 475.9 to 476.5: 10.38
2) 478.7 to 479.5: 10.44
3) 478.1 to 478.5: 10.4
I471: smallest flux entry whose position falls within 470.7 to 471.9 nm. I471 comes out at 10.18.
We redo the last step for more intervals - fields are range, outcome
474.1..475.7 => 10.08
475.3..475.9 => 10.21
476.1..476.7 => 10.38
